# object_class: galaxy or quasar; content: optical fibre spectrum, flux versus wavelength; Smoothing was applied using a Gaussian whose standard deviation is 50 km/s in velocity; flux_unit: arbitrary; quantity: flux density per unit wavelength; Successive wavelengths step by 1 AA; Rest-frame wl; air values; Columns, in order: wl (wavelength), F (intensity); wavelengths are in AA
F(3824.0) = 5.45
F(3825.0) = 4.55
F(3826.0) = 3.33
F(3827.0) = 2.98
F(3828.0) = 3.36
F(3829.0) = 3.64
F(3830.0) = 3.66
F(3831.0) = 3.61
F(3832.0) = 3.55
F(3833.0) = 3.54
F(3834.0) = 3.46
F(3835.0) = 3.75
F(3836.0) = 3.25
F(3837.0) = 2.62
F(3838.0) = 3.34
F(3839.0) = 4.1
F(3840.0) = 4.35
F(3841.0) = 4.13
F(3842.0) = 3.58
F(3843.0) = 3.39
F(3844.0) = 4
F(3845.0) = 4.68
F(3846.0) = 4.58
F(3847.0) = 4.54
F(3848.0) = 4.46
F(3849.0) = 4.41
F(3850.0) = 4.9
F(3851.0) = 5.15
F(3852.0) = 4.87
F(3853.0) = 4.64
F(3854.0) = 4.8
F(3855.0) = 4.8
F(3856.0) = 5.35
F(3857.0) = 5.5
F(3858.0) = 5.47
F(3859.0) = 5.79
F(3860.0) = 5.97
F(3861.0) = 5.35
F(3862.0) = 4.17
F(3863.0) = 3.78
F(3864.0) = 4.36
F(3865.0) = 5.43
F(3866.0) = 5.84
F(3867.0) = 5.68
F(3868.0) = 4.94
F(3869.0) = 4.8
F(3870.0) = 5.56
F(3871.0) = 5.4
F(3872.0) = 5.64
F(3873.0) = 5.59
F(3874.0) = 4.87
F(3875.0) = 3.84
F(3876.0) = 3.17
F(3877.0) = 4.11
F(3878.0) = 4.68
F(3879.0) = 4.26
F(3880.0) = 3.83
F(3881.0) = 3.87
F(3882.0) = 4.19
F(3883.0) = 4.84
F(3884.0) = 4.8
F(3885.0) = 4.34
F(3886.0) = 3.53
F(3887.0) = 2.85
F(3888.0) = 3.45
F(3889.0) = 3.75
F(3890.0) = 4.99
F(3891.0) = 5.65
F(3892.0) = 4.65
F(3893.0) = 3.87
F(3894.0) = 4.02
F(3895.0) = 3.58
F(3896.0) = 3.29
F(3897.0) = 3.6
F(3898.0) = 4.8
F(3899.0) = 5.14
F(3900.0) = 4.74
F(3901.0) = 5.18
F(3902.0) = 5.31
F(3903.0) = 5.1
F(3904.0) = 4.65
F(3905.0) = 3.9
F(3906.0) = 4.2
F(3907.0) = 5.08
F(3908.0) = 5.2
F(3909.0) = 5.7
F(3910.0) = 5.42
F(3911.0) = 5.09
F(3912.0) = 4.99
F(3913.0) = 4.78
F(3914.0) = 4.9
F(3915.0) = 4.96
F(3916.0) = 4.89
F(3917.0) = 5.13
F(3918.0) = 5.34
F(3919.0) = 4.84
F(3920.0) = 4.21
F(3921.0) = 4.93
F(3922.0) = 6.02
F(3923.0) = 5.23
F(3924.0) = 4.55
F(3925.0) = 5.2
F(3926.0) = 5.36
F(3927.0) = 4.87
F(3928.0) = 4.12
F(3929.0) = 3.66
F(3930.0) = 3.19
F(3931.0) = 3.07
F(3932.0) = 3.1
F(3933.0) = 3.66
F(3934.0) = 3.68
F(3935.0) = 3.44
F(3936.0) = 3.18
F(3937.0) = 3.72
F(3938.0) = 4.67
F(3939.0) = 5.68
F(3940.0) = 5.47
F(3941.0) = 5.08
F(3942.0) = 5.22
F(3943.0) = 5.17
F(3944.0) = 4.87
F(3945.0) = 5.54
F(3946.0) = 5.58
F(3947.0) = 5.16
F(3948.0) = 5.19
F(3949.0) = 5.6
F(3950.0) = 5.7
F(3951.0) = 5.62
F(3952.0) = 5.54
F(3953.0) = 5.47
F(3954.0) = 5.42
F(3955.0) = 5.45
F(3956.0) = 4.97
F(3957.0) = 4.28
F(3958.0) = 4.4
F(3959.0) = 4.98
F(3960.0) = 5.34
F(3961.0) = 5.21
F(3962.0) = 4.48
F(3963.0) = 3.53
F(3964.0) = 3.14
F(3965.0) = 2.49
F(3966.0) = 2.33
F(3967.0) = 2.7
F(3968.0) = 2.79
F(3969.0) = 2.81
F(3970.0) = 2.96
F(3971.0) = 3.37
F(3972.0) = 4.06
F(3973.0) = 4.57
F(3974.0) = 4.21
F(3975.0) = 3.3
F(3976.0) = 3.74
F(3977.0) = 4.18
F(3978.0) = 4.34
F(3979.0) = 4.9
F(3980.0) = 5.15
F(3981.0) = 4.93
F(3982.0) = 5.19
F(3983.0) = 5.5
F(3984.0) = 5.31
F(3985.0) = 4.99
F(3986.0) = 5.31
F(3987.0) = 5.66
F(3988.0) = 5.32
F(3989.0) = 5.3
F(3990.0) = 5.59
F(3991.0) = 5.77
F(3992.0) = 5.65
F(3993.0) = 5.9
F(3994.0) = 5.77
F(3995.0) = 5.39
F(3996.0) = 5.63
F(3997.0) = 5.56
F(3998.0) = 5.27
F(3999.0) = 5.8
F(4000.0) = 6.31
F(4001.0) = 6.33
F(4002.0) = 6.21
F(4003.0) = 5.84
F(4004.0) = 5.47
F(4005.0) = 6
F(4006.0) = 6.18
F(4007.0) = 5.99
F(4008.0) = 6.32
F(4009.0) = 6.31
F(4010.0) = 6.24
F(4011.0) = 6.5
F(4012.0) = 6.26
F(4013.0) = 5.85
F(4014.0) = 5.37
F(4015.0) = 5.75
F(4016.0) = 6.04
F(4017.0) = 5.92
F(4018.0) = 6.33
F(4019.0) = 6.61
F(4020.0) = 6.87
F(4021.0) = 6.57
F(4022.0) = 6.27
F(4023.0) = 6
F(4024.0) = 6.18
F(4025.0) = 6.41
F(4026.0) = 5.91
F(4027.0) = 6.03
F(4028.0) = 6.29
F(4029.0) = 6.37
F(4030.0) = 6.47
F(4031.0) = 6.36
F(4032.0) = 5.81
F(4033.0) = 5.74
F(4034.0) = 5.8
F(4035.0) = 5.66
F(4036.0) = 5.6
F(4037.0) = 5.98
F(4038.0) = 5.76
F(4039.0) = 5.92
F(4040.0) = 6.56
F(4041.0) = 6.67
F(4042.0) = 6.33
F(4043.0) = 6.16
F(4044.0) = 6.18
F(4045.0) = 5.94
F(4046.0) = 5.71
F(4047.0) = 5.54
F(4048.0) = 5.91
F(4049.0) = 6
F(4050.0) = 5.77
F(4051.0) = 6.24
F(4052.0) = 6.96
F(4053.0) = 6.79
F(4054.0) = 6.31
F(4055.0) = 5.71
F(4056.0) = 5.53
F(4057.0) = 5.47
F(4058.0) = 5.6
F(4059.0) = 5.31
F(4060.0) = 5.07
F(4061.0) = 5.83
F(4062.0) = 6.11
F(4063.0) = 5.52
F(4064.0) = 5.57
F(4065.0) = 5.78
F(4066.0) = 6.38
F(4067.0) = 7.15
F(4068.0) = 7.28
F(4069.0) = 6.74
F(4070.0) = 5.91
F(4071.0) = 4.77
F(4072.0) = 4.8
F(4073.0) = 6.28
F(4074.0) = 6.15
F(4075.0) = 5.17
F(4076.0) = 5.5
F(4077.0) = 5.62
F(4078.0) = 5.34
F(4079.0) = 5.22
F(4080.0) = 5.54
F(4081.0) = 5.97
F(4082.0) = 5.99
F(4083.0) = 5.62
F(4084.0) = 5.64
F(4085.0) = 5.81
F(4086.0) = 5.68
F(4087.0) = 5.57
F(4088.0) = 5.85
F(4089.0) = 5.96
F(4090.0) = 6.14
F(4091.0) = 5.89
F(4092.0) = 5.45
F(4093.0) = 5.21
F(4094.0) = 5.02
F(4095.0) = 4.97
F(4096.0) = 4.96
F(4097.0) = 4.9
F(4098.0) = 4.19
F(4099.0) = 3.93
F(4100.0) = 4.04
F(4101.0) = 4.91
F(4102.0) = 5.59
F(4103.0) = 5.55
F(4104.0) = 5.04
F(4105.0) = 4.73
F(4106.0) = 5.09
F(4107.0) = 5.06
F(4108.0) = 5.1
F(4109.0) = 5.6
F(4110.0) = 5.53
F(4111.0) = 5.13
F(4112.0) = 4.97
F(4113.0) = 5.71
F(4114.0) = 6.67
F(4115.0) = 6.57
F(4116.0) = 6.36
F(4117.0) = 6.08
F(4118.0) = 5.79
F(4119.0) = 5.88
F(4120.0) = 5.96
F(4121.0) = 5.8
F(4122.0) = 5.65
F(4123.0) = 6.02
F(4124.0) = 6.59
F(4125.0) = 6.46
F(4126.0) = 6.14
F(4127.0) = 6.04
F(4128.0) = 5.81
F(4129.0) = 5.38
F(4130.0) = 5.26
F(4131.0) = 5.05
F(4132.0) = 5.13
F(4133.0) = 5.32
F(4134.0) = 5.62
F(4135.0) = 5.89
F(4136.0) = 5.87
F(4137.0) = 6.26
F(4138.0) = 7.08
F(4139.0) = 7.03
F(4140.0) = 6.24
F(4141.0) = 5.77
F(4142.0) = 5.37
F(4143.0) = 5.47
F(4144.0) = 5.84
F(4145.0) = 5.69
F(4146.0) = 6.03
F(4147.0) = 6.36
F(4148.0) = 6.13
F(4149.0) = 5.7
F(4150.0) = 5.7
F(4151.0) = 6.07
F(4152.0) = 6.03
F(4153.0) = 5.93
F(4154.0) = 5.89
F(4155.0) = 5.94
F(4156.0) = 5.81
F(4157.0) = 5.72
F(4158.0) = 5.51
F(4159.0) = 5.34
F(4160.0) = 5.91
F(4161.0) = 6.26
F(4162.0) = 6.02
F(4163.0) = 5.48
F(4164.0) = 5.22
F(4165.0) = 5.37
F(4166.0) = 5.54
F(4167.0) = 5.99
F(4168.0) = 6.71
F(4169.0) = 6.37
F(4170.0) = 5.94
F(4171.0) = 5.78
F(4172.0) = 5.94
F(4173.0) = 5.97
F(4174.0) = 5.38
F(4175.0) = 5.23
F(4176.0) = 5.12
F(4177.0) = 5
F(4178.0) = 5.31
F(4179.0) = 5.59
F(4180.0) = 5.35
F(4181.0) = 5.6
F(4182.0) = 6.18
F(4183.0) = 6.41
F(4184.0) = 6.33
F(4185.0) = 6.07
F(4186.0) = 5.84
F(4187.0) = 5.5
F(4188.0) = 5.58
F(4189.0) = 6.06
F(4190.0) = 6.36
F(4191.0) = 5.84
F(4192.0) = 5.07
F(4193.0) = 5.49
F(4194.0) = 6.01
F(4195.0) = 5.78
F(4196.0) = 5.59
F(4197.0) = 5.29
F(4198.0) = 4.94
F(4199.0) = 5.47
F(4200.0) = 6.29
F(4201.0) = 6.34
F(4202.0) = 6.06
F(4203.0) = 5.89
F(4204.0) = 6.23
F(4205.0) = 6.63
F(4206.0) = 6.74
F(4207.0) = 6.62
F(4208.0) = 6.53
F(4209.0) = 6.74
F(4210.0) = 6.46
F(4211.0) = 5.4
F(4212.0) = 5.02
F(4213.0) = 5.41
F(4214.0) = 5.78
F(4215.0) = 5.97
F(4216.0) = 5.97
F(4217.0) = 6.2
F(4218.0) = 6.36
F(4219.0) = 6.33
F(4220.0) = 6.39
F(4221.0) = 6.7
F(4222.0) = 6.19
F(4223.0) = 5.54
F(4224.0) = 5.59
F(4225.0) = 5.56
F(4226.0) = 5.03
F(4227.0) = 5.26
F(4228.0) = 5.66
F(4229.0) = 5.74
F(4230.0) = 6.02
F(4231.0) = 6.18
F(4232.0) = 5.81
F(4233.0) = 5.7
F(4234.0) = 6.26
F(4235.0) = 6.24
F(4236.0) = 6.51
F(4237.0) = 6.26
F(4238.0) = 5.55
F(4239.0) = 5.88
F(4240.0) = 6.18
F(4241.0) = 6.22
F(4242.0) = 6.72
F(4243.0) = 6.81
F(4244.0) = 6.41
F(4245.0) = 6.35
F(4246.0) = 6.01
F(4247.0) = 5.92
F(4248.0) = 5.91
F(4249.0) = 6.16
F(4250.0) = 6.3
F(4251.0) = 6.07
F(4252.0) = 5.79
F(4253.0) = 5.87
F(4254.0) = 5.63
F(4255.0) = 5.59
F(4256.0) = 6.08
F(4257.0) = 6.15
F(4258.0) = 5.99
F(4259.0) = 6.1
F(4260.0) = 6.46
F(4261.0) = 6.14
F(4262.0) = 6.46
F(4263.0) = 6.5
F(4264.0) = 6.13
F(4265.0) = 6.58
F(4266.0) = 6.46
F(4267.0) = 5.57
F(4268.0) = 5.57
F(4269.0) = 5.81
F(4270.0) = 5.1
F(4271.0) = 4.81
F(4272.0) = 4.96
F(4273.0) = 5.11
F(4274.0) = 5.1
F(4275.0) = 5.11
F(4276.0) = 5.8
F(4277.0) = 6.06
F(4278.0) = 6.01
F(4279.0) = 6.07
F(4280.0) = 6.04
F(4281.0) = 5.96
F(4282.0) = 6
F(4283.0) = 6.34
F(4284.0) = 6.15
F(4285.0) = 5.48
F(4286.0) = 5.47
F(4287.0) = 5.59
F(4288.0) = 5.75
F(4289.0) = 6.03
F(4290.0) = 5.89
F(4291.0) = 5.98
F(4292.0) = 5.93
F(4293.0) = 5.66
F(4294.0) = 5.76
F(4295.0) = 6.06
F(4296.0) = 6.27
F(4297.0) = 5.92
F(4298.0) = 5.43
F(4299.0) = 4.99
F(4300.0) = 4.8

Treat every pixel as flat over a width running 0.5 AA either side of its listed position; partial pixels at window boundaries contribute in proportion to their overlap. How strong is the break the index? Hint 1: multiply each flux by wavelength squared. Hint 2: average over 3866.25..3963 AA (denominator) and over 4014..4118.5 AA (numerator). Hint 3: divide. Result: 1.33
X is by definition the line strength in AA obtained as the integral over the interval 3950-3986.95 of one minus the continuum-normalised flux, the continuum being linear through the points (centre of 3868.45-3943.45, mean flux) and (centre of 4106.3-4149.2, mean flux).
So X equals 3.9 AA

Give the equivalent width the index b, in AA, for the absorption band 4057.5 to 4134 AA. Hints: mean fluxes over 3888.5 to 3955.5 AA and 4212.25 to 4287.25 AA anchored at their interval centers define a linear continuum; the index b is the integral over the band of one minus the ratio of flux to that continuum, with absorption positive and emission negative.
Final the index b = -3.1 AA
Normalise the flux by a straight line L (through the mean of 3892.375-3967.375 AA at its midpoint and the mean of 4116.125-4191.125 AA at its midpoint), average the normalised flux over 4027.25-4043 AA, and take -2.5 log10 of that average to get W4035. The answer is -0.171 mag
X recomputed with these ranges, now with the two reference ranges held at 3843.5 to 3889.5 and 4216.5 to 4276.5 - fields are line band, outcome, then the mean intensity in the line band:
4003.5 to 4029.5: -4.9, 6.16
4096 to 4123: 0.5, 5.38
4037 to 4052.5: -2.5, 6.11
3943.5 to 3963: -0.8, 5.16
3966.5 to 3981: 3.5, 3.83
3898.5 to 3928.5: -0.9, 4.97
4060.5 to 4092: -2.6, 5.83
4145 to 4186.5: -0.9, 5.81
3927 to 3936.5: 2.6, 3.53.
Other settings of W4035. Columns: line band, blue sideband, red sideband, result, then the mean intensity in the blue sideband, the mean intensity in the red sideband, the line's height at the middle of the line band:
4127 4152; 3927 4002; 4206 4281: -0.068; 4.69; 5.96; 5.49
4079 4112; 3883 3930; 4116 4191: 0.052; 4.64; 5.84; 5.56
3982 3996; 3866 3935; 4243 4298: -0.128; 4.56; 5.9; 4.88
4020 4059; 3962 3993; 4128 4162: -0.235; 4.33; 5.84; 4.89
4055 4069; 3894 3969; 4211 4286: -0.150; 4.61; 5.93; 5.15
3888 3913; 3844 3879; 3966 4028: 0.088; 4.89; 5.38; 5.03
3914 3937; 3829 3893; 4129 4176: 0.084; 4.44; 5.82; 4.75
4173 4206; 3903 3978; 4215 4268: 0.006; 4.52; 6.06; 5.8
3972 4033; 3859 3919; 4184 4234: -0.113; 4.67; 5.91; 5.11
